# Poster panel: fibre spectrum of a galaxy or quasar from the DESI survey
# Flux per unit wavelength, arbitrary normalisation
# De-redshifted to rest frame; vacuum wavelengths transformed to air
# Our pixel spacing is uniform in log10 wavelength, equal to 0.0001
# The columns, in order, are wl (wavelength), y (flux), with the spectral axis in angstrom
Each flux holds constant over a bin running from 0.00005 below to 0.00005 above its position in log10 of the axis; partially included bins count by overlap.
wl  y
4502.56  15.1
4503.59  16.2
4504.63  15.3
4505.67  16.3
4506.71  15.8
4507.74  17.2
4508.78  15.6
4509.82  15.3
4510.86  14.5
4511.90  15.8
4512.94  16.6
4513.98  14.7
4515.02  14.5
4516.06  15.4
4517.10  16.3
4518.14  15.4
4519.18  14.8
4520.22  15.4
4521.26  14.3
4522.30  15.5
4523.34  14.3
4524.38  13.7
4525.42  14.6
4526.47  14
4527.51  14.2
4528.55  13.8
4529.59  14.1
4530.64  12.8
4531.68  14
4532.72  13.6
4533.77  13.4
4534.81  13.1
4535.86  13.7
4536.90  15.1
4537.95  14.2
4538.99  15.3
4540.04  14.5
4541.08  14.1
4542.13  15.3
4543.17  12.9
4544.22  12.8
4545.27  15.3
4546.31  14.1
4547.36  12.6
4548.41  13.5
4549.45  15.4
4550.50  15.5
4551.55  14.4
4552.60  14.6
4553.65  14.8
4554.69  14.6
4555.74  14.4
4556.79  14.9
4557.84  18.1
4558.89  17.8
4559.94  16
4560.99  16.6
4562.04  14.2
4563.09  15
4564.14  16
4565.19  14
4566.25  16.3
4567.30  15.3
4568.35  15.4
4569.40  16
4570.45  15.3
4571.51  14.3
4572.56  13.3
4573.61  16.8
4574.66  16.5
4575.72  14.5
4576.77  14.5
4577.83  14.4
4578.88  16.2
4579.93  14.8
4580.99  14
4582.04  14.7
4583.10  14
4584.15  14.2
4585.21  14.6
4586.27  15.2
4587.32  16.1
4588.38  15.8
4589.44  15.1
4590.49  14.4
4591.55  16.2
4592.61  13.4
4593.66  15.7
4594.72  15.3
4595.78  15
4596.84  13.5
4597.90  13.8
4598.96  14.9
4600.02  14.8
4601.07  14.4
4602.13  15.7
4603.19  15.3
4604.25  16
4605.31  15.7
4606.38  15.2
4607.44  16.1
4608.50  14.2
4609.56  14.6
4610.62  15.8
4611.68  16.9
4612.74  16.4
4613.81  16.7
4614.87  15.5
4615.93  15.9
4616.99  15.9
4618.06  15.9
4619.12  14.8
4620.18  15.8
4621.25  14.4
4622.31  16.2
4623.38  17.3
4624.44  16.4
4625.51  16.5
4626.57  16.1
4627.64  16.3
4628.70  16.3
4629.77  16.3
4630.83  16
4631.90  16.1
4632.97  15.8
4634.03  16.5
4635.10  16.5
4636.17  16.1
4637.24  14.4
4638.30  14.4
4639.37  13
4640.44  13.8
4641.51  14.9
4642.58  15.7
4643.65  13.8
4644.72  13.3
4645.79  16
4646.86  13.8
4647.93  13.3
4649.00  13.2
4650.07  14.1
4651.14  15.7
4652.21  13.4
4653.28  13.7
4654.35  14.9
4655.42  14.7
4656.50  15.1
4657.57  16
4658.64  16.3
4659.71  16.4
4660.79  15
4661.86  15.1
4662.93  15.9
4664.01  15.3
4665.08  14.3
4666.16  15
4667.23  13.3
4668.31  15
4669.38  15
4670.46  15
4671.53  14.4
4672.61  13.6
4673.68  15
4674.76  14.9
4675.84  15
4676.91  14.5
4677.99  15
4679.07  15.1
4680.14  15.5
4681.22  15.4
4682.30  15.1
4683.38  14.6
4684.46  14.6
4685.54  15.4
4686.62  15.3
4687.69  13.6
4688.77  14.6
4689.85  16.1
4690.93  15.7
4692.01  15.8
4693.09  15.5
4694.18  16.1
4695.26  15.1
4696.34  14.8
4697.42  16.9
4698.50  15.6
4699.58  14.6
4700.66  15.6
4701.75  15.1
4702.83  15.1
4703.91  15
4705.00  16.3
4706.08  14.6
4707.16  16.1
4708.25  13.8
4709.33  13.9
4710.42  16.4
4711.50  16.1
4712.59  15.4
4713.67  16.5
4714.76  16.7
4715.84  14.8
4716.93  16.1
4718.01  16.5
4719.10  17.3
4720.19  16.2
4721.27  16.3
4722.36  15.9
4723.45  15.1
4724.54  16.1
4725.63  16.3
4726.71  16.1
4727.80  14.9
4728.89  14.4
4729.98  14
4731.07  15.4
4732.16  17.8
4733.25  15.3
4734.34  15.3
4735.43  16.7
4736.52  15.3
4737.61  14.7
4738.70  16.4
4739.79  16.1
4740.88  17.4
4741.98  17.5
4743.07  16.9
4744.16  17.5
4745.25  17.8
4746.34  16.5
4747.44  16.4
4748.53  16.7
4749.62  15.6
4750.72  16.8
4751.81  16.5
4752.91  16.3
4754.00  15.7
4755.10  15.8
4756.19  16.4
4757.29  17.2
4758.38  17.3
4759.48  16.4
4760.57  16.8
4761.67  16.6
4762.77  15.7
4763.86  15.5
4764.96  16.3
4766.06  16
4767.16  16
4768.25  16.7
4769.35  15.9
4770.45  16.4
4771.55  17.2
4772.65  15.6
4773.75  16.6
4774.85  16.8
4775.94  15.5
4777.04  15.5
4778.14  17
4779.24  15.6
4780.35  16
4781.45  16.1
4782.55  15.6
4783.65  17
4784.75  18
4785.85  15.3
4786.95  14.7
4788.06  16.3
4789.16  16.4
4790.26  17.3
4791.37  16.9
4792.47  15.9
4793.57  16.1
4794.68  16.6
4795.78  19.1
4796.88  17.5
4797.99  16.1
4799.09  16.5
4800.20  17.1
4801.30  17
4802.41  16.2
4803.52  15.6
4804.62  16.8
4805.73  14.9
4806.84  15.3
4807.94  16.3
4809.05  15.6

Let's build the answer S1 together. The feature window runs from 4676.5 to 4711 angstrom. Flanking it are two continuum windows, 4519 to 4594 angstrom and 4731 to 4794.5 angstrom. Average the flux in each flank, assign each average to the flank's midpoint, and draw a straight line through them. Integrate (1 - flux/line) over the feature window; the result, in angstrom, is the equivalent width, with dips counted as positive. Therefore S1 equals 1.29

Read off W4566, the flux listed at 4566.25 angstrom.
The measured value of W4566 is 16.3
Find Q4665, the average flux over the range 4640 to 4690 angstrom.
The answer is 14.8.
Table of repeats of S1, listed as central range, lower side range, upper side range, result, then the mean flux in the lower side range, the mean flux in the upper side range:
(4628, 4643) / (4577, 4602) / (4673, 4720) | -0.4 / 14.8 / 15.4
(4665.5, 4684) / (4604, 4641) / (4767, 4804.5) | 1.3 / 15.7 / 16.4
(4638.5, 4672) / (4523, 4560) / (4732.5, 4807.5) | 1.6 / 14.4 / 16.4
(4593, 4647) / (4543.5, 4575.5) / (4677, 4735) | -0.5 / 15.1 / 15.5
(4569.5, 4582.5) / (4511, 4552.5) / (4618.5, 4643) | 0.0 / 14.4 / 15.6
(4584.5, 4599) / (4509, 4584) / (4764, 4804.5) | 0.2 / 14.8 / 16.4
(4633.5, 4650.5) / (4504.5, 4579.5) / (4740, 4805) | 1.1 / 14.9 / 16.5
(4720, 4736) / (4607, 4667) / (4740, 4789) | 0.4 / 15.3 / 16.4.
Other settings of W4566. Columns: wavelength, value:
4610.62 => 15.8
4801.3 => 17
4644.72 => 13.3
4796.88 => 17.5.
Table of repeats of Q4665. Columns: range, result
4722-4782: 16.2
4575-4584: 14.7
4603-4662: 15.3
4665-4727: 15.3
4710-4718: 16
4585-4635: 15.6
